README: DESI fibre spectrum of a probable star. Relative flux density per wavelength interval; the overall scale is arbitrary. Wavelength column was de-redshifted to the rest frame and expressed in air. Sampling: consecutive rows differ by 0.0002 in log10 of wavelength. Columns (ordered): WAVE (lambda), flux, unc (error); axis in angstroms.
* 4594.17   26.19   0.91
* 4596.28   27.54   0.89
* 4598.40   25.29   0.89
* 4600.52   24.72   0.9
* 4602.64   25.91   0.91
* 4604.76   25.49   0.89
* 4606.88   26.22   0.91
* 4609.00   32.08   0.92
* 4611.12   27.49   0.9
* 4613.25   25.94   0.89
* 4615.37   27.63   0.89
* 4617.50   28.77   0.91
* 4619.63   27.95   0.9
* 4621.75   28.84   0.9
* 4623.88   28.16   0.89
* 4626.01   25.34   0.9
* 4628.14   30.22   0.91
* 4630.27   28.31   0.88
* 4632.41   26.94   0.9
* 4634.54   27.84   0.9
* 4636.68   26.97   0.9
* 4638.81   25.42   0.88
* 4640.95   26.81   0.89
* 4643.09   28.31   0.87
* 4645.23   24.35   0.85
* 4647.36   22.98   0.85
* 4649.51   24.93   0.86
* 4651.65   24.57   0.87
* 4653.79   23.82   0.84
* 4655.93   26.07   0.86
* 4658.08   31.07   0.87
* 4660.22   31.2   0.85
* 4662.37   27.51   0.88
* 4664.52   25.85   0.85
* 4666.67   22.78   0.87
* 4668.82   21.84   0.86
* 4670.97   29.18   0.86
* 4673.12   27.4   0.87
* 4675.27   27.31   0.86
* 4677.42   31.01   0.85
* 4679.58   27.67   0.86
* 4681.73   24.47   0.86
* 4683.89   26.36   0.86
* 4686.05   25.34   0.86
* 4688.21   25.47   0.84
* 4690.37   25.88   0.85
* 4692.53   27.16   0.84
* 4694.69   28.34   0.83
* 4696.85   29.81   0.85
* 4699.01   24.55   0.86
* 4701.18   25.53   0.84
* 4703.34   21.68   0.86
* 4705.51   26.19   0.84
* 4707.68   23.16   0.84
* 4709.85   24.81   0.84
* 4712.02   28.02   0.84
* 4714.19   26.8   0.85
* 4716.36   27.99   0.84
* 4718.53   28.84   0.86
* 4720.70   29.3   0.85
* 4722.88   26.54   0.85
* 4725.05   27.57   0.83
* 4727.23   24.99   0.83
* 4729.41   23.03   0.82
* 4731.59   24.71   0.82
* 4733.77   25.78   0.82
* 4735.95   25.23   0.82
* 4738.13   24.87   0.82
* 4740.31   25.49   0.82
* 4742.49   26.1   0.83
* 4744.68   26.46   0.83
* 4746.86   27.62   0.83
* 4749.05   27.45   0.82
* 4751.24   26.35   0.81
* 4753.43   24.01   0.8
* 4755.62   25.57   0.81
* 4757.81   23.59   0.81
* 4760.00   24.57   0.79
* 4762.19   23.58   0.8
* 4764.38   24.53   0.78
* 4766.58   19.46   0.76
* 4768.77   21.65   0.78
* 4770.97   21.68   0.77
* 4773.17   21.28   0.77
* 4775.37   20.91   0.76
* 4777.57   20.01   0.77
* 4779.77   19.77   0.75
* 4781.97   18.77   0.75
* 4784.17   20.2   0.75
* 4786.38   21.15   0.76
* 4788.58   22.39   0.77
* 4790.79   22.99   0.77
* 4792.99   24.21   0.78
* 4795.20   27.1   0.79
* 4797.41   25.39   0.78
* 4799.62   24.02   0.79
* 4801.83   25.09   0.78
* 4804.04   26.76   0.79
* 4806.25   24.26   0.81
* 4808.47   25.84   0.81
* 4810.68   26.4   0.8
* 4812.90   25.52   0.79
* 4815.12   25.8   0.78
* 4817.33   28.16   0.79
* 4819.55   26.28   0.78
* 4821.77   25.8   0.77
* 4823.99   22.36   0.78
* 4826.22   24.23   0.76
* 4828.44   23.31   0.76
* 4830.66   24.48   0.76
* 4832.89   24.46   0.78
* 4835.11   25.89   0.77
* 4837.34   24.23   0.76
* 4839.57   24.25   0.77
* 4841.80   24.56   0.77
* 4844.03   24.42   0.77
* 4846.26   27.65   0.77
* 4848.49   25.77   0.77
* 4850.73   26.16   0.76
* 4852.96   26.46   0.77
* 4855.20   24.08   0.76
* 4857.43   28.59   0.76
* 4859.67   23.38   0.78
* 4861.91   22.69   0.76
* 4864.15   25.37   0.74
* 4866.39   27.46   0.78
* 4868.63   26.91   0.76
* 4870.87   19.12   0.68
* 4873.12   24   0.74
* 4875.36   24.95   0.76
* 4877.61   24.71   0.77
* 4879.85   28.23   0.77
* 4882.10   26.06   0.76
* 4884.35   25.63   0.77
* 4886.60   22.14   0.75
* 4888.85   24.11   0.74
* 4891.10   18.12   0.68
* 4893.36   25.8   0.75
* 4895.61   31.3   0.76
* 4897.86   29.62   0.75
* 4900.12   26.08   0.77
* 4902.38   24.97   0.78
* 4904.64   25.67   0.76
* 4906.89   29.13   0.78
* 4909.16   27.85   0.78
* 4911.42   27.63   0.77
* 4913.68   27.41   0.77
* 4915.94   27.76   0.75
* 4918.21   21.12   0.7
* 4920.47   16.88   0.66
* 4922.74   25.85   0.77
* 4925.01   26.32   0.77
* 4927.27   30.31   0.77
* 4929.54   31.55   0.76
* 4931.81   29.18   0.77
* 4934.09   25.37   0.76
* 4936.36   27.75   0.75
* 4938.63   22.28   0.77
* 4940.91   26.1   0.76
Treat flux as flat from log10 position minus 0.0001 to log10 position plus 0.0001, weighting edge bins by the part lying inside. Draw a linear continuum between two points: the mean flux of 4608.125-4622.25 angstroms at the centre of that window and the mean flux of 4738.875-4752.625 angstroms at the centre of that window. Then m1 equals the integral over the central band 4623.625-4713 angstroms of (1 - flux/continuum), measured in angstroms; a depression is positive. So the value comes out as 3.7 angstroms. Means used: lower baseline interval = 28.3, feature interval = 26.4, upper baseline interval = 26.5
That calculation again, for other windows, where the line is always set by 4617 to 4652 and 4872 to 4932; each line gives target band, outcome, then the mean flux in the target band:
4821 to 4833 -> 1.00 angstroms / 24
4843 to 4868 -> 0.44 angstroms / 25.7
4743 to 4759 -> 0.37 angstroms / 25.9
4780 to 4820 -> 3.01 angstroms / 24.3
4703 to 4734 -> 0.61 angstroms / 26.1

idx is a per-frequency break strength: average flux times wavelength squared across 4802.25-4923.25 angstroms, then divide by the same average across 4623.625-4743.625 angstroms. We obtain 1.03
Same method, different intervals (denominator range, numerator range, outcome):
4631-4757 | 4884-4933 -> 1.09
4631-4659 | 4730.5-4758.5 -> 1.02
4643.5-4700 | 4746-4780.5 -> 0.91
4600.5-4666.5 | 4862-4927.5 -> 1.05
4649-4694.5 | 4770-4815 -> 0.92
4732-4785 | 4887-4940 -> 1.18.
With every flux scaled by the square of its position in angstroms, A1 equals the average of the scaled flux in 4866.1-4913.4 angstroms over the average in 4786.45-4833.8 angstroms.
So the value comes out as 1.1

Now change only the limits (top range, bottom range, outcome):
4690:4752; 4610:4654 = 1.02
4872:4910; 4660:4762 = 1.06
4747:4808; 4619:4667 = 0.92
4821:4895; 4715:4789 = 1.07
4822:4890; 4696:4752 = 1.01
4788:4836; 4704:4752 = 0.99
